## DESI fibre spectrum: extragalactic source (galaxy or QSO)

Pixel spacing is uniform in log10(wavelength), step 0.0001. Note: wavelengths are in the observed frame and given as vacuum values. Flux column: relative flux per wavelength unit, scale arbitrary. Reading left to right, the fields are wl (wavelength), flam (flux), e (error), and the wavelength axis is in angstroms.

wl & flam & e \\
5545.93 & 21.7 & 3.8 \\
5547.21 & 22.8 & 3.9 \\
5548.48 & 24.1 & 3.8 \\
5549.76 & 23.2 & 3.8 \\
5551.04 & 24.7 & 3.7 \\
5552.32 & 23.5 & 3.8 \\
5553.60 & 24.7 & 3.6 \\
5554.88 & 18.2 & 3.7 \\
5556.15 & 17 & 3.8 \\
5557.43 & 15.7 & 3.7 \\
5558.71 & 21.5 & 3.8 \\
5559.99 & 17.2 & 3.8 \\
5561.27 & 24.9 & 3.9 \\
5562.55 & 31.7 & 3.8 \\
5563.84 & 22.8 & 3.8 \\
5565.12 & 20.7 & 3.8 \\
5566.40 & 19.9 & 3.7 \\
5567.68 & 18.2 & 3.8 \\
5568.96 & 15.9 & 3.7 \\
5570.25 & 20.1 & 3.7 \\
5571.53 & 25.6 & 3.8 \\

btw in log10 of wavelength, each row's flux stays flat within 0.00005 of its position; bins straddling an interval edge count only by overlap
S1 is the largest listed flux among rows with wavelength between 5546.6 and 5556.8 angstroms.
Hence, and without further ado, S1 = 24.7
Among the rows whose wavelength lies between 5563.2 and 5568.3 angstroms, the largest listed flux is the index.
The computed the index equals 22.8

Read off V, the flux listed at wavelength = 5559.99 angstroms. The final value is 17.2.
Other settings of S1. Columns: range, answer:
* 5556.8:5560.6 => 21.5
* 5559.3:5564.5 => 31.7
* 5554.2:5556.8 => 18.2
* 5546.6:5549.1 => 24.1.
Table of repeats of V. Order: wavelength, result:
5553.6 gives 24.7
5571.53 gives 25.6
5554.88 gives 18.2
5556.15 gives 17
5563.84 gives 22.8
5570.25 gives 20.1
